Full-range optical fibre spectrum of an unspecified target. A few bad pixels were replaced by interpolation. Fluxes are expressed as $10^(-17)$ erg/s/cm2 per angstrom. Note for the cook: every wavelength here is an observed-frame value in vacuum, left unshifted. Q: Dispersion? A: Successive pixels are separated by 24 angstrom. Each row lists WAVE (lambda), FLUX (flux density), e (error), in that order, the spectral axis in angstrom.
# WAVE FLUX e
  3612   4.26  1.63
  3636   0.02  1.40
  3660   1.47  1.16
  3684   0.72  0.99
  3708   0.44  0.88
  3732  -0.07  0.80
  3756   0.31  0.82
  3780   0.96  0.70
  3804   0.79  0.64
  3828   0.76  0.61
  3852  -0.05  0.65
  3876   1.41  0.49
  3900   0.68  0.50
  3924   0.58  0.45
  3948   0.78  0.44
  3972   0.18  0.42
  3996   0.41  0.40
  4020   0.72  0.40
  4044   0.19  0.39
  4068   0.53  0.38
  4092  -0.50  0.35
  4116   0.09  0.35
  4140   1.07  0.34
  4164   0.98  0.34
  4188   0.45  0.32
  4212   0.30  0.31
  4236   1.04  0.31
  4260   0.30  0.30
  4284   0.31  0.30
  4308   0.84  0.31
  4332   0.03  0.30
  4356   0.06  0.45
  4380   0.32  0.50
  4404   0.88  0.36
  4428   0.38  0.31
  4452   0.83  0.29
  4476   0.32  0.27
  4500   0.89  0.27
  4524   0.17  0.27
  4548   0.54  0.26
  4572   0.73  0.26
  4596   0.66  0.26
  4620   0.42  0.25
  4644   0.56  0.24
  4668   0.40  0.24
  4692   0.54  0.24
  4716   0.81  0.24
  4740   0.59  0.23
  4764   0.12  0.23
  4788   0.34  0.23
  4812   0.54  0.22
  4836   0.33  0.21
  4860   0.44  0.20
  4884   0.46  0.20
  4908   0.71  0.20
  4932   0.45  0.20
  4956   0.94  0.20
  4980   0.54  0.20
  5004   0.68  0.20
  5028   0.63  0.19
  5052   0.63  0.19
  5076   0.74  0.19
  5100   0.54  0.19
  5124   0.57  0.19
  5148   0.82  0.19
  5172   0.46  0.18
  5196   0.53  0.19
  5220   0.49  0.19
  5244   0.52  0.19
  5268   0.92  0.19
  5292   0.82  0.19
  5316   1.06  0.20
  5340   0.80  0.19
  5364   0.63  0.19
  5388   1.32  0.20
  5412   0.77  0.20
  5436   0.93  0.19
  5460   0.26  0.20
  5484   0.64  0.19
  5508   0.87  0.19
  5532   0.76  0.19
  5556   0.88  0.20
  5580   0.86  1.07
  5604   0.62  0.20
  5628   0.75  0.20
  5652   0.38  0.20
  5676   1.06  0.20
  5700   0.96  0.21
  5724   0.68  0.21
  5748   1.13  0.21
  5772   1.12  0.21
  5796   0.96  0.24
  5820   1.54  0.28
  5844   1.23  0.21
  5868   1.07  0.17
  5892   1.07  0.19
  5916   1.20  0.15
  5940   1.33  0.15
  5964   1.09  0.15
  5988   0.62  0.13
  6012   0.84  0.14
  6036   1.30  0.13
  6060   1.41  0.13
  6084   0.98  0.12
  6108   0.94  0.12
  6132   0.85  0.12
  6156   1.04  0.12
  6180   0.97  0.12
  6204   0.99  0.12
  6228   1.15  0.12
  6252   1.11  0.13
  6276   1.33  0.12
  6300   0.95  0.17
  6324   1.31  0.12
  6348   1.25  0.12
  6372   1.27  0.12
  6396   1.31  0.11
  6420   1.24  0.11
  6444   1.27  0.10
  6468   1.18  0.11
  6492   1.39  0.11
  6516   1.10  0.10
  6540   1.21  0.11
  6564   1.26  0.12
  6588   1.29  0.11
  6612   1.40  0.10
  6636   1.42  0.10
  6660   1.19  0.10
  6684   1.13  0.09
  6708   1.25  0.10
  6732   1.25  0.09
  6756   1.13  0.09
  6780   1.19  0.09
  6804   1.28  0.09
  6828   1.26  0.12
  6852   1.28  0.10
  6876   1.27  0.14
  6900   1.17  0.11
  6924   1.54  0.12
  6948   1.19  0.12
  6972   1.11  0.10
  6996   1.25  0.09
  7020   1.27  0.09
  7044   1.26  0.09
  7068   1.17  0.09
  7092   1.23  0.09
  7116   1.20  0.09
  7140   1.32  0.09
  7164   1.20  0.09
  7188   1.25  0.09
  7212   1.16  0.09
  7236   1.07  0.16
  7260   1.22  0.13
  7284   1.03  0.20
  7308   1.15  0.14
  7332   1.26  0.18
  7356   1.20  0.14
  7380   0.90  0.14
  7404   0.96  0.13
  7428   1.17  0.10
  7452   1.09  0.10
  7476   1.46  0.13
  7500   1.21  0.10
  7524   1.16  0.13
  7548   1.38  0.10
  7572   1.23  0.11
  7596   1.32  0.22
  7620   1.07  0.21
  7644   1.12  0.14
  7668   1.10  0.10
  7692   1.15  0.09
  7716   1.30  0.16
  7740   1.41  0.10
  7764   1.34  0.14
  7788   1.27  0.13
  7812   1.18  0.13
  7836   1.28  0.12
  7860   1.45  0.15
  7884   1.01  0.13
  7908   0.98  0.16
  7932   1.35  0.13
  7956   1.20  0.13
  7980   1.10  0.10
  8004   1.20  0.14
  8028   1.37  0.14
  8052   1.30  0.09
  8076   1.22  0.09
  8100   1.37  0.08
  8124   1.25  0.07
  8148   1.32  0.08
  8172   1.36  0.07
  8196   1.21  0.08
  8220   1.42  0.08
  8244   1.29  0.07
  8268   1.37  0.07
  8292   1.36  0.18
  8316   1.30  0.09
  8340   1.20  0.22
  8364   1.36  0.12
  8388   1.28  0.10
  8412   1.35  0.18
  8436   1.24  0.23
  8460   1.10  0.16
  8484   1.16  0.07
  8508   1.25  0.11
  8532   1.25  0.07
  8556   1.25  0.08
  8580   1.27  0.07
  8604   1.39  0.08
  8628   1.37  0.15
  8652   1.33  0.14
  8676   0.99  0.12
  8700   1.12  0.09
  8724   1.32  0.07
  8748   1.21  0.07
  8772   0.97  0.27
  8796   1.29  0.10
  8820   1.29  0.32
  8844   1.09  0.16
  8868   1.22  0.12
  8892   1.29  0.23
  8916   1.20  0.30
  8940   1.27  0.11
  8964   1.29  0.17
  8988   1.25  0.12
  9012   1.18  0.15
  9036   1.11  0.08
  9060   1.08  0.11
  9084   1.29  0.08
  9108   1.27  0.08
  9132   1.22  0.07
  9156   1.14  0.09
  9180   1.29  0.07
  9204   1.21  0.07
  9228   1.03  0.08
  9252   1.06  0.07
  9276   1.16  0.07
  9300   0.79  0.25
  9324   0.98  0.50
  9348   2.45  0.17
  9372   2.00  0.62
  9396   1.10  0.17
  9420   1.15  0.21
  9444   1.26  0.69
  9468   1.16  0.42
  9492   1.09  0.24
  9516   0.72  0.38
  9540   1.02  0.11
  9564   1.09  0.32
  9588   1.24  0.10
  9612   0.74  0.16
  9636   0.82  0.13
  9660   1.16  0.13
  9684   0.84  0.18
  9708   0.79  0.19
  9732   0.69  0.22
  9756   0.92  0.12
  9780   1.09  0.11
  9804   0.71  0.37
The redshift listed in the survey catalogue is 0.424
